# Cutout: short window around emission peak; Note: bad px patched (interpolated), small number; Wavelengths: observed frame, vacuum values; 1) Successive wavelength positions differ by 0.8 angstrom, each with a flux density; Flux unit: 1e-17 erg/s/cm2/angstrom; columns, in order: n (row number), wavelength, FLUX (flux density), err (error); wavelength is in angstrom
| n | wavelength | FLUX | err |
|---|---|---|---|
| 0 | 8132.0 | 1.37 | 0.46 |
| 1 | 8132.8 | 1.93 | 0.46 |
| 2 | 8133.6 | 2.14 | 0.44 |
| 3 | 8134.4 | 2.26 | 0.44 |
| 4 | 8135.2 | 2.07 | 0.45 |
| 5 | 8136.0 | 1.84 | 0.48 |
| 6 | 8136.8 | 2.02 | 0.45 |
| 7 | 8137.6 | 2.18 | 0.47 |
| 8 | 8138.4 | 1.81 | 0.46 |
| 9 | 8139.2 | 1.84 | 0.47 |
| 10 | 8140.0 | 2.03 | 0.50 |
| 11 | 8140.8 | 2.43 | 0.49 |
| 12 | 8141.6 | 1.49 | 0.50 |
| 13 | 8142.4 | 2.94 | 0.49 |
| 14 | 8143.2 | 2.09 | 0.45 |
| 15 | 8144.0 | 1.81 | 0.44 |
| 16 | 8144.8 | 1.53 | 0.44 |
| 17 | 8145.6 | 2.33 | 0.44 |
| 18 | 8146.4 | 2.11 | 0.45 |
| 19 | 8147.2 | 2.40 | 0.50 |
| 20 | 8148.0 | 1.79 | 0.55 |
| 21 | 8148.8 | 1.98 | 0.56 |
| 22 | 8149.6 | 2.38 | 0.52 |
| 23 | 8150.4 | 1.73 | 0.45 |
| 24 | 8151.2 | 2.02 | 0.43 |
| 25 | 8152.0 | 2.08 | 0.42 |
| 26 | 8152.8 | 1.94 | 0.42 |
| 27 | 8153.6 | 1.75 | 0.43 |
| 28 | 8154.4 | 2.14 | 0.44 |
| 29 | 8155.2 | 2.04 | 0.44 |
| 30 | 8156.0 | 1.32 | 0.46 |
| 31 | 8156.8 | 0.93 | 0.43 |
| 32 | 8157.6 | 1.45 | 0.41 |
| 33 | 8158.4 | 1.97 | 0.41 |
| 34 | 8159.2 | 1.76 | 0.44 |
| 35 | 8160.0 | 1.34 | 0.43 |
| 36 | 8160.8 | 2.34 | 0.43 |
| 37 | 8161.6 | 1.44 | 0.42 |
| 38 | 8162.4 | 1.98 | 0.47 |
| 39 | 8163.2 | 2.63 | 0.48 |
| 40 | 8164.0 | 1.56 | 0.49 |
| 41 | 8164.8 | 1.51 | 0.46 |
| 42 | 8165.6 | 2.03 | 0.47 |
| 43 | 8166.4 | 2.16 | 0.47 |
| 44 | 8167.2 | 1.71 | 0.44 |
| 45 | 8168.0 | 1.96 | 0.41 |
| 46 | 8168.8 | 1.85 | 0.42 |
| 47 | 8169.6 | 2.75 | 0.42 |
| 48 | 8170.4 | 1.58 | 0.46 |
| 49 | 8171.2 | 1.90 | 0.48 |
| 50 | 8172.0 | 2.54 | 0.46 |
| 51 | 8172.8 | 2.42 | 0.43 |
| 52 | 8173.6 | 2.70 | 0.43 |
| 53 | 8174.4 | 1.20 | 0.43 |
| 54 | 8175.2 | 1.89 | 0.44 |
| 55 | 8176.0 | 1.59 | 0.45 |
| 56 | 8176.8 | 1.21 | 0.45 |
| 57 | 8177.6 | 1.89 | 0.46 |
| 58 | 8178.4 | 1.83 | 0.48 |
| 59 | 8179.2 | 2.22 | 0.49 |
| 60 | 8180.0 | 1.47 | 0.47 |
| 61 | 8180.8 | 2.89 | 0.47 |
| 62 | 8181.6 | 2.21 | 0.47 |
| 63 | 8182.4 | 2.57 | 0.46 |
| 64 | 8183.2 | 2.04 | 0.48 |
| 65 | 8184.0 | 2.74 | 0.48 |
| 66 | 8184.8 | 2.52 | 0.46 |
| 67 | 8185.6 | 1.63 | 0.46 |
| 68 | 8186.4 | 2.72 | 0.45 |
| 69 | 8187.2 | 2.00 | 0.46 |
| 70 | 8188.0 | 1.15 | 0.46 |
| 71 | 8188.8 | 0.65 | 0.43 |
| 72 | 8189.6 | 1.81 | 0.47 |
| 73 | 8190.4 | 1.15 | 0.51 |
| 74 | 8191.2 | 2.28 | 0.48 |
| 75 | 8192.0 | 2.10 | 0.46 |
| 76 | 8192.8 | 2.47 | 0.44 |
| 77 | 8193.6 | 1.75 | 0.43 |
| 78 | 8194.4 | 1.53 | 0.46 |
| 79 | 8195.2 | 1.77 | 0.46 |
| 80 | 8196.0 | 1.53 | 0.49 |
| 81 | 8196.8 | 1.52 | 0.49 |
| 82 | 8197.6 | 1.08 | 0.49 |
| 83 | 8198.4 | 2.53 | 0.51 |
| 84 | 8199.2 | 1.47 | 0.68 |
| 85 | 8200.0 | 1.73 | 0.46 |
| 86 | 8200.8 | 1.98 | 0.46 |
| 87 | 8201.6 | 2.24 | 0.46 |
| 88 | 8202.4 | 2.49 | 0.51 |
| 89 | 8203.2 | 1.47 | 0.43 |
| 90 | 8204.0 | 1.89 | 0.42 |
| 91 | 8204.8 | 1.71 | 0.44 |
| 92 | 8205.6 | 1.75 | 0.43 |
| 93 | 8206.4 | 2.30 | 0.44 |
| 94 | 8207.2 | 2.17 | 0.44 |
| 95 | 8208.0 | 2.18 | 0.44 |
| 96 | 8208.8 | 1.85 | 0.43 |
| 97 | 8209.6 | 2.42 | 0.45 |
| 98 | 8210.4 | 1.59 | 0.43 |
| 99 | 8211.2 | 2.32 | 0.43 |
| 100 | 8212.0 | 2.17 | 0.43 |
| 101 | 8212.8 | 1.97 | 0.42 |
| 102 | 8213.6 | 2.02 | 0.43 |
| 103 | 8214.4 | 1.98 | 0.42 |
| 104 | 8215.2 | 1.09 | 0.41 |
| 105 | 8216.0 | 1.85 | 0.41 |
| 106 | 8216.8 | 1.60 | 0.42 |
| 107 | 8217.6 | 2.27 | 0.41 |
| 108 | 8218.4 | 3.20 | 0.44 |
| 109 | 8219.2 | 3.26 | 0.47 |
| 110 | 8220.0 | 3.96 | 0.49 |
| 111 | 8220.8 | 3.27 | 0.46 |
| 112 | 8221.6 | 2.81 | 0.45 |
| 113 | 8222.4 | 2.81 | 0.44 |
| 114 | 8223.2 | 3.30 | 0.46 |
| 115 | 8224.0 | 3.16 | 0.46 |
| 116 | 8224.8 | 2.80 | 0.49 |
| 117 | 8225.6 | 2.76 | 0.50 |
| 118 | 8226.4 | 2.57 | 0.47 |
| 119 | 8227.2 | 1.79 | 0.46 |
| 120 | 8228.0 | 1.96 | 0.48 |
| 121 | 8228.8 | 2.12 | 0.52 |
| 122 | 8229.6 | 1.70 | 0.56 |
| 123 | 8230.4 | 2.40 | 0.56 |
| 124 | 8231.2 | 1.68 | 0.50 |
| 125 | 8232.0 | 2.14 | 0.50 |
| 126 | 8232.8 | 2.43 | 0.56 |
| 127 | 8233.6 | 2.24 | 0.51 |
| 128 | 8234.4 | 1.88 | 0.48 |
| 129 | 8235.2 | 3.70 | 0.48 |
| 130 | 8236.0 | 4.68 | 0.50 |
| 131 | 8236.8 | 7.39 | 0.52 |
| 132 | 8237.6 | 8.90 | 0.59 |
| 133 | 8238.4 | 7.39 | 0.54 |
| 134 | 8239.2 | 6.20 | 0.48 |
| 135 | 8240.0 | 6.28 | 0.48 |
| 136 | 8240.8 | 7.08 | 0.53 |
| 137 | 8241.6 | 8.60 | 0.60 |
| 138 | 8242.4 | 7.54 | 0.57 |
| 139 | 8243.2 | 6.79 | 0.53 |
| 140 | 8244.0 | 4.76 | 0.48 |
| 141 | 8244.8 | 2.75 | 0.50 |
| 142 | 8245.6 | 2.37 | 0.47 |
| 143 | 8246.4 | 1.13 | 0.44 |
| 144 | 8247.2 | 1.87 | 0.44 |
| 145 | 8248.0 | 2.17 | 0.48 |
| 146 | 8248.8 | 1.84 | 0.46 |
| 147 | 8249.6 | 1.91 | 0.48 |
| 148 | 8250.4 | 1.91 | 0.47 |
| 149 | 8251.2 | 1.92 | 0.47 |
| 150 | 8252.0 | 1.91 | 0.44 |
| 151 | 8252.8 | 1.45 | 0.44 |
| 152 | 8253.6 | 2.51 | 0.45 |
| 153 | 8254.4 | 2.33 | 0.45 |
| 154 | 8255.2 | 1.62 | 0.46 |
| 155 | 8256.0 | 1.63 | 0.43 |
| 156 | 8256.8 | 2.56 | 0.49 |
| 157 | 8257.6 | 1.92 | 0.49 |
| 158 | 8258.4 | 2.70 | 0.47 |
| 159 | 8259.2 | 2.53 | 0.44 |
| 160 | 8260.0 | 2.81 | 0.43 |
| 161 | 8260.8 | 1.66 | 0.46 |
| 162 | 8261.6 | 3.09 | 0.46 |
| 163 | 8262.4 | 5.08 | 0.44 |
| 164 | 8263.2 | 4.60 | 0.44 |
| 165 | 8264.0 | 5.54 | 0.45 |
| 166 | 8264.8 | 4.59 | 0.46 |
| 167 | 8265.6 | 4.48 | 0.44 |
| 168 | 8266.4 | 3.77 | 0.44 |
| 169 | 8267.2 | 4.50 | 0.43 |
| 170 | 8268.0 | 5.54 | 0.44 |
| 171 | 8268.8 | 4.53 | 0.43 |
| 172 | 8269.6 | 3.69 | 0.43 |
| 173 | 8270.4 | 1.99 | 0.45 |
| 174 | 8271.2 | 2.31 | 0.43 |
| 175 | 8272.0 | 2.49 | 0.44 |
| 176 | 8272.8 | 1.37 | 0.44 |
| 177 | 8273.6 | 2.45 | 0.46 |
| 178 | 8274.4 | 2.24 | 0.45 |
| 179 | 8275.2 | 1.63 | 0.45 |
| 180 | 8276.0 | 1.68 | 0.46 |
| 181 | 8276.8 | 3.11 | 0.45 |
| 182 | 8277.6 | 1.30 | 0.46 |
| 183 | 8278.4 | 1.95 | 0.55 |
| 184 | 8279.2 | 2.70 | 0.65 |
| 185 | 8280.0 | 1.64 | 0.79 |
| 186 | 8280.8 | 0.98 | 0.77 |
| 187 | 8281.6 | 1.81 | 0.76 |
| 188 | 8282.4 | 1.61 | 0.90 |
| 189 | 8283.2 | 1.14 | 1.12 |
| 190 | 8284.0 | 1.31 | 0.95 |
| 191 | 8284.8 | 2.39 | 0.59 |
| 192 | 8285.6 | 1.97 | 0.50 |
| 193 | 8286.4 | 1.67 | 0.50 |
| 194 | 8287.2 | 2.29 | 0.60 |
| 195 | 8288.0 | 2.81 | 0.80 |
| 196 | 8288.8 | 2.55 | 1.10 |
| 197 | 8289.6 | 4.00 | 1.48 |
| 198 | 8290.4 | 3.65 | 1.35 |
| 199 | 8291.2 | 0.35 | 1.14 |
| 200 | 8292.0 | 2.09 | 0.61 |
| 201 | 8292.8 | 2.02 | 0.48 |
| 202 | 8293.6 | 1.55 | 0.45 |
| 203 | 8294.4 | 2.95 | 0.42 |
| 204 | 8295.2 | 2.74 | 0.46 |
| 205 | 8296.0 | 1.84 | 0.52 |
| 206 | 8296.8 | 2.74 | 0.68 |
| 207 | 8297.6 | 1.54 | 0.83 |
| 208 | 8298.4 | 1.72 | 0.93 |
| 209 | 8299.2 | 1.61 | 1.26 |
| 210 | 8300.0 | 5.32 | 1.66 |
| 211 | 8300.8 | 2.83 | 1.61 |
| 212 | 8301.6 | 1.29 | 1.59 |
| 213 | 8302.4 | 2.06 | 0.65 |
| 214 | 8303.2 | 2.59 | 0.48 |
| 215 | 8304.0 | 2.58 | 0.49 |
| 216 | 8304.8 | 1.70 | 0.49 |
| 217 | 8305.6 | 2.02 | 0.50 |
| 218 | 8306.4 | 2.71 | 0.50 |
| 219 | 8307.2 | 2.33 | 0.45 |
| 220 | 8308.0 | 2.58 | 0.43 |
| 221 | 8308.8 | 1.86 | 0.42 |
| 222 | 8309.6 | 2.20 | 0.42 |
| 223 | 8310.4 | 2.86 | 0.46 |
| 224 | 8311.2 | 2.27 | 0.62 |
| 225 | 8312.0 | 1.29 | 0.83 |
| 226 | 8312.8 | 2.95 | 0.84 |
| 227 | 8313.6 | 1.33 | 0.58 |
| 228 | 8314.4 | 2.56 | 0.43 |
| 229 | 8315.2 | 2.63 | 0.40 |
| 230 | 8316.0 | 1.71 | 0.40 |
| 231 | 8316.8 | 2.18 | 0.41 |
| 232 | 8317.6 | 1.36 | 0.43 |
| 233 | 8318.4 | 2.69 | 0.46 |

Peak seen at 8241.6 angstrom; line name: H-alpha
